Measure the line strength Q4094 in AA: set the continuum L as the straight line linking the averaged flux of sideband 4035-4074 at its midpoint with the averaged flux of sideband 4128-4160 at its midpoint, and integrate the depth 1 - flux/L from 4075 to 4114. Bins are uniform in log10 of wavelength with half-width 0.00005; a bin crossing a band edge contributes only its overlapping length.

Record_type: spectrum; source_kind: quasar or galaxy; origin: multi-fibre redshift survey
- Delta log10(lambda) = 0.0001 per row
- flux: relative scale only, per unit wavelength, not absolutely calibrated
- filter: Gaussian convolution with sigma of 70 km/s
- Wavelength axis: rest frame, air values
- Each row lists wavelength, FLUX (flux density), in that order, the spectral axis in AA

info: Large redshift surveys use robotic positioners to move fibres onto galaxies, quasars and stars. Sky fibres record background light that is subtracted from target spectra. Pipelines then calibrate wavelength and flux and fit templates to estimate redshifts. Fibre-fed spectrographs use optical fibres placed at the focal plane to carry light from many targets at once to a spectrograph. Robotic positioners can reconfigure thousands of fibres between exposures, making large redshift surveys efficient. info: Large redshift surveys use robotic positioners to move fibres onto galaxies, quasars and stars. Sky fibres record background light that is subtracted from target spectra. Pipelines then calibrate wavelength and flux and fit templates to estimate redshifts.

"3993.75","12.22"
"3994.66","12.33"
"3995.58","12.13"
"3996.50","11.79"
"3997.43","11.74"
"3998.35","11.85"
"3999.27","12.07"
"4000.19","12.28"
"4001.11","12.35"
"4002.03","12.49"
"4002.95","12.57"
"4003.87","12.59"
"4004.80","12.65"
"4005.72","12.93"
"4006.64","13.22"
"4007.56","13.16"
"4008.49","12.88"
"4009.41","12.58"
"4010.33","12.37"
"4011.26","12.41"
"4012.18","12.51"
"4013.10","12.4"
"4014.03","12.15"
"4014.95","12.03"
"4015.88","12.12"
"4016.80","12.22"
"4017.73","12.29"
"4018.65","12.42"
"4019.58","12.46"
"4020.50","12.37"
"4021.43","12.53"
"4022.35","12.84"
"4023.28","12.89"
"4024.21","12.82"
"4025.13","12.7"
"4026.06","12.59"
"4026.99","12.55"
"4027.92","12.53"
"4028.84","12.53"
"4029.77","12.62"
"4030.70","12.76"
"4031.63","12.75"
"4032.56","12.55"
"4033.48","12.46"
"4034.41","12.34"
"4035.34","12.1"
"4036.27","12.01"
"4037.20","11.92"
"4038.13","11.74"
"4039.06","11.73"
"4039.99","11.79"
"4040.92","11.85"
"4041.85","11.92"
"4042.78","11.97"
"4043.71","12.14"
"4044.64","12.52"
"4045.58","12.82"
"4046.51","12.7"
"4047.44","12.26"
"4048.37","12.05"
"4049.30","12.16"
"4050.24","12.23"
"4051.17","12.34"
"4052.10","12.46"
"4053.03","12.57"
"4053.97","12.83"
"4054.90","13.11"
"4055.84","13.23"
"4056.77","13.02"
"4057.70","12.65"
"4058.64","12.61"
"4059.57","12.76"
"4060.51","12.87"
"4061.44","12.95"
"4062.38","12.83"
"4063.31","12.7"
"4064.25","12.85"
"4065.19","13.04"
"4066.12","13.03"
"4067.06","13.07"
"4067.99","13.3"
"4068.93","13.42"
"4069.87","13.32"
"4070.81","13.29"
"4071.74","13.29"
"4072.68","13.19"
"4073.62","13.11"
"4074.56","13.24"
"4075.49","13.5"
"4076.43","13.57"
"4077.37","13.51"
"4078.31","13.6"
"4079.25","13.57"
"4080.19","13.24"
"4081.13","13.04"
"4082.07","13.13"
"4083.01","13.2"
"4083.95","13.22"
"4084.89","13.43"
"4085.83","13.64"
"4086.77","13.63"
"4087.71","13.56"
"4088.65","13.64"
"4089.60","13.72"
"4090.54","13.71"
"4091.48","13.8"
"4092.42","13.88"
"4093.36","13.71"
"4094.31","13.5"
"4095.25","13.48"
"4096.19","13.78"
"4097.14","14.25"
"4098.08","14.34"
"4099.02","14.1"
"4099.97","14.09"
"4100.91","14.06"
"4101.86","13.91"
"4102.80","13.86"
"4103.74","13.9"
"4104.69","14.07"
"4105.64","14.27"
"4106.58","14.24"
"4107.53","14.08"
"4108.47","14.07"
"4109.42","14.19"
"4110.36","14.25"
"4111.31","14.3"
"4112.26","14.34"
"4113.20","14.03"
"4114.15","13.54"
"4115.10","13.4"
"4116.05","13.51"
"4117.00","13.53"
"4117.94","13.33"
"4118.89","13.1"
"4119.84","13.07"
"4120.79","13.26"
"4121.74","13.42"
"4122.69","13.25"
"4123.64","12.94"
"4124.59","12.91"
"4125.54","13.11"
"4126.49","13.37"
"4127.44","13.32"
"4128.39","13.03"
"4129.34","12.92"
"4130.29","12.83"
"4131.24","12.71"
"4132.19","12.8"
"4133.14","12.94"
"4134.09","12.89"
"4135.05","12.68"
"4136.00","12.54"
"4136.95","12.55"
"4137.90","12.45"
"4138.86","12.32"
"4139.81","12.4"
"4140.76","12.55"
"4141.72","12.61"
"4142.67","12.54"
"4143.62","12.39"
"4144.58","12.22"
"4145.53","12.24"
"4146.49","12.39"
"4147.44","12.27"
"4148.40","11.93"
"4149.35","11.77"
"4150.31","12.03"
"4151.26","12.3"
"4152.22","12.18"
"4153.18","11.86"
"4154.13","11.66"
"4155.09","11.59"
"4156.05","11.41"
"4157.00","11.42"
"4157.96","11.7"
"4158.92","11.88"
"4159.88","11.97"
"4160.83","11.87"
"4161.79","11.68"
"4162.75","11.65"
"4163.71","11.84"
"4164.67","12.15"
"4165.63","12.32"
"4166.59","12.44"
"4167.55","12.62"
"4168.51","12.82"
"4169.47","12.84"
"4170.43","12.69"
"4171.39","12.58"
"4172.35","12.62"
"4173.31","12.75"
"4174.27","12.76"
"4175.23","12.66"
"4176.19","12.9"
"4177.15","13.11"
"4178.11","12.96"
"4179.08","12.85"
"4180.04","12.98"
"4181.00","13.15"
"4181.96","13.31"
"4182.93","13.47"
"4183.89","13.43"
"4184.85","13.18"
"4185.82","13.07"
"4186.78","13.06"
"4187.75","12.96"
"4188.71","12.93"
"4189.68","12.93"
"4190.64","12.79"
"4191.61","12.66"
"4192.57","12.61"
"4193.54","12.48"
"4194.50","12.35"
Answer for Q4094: -4.1 AA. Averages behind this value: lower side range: 12.6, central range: 13.8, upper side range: 12.3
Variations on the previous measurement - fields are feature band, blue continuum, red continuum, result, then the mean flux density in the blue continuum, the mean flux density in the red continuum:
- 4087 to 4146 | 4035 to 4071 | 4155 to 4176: -4.84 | 12.6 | 12.2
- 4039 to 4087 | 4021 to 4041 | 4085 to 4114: 0.88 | 12.4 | 13.9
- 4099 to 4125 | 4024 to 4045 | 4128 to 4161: -3.08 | 12.3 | 12.3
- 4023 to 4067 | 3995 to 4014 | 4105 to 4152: 0.43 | 12.4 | 13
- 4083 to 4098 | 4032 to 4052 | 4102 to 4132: -0.69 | 12.2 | 13.6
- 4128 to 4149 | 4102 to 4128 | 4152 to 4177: 0.68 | 13.7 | 12.2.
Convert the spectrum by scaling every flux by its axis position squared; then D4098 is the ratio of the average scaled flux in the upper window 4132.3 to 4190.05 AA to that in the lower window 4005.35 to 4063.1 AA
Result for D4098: 1.06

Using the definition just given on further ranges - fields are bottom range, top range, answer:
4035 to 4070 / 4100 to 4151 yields 1.09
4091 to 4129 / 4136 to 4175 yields 0.91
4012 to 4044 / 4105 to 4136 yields 1.14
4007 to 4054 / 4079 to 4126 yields 1.14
